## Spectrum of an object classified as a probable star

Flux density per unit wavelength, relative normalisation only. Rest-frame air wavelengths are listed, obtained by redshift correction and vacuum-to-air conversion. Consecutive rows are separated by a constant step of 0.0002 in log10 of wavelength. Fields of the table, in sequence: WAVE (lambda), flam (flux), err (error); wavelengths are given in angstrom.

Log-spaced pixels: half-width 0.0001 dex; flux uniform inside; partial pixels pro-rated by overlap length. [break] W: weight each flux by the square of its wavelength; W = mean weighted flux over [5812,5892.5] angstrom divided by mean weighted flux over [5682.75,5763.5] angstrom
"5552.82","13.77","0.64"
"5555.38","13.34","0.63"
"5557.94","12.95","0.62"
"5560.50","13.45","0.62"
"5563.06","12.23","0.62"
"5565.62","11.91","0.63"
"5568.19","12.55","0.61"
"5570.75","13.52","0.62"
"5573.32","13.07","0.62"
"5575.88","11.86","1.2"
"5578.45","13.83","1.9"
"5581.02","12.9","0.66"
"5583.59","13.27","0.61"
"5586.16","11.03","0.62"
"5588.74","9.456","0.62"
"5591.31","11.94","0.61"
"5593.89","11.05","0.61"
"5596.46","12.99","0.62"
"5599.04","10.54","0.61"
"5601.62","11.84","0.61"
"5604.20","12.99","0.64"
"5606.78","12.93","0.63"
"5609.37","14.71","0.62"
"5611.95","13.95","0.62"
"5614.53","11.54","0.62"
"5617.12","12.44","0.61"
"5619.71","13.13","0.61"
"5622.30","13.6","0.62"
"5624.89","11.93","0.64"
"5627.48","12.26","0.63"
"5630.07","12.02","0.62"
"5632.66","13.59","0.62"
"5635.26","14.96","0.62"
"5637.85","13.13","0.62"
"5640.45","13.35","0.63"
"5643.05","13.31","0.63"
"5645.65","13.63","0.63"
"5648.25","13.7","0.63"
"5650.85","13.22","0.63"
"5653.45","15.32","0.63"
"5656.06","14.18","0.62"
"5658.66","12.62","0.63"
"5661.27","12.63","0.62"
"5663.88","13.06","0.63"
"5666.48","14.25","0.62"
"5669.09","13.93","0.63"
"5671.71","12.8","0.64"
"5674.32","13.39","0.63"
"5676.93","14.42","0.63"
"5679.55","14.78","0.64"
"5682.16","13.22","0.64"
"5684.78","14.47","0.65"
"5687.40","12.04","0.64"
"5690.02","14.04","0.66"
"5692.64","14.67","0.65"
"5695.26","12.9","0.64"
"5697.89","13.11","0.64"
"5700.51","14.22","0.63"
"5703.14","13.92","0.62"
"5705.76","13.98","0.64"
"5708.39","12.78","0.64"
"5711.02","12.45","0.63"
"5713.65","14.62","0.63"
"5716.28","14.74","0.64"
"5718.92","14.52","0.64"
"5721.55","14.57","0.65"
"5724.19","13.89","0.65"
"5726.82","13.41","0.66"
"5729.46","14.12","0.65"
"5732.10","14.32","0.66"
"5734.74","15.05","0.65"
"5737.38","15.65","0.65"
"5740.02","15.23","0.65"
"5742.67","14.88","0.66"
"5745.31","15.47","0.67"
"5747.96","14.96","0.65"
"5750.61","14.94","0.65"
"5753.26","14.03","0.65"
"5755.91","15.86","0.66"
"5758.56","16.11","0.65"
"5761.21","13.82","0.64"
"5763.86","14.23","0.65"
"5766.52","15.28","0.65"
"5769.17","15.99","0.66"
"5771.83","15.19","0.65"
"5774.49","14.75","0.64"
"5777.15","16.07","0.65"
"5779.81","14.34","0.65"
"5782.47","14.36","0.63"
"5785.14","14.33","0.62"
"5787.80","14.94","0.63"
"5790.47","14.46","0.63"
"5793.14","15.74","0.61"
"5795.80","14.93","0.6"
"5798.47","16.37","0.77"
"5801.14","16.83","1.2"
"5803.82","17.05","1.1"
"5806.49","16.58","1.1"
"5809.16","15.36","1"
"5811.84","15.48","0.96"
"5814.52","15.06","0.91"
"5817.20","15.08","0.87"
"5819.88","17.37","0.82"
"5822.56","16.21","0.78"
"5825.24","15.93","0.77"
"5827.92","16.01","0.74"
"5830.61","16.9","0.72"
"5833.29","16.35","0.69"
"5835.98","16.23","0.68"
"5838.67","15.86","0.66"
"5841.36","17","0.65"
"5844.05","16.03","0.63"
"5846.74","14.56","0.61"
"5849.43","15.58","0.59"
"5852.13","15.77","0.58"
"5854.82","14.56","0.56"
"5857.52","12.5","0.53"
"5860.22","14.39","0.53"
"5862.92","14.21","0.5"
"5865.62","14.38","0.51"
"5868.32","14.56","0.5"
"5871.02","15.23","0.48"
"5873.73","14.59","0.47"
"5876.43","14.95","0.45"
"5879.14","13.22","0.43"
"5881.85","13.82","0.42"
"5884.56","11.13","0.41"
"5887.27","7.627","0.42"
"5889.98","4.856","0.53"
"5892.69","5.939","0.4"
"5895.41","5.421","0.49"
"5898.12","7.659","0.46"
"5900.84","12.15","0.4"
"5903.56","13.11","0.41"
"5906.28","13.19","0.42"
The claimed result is 1.05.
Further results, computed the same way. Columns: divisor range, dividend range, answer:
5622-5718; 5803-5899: 1.10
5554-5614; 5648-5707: 1.13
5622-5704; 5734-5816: 1.17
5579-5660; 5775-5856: 1.31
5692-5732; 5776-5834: 1.17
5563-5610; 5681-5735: 1.17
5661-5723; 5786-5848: 1.21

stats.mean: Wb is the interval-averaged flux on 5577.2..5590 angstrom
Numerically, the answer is 12.1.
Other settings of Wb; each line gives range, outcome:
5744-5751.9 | 15.1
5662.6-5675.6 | 13.5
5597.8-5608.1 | 12.1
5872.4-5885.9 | 13.5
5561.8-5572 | 12.6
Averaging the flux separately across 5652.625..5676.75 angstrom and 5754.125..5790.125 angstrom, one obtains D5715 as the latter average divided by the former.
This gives 1.1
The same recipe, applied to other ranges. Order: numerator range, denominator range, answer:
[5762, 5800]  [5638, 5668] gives 1.11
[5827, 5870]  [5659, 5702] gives 1.12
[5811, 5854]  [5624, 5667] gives 1.19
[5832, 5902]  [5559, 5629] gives 1.04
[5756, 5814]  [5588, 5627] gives 1.24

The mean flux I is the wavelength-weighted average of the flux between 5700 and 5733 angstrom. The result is 14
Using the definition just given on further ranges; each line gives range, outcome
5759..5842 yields 15.6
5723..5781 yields 14.9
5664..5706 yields 13.7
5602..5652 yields 13.2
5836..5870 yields 15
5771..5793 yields 14.8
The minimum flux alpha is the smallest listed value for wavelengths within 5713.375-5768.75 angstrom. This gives 13.41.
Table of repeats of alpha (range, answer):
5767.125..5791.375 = 14.33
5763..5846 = 14.23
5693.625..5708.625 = 12.78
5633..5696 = 12.04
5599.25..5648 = 11.54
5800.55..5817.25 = 15.06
